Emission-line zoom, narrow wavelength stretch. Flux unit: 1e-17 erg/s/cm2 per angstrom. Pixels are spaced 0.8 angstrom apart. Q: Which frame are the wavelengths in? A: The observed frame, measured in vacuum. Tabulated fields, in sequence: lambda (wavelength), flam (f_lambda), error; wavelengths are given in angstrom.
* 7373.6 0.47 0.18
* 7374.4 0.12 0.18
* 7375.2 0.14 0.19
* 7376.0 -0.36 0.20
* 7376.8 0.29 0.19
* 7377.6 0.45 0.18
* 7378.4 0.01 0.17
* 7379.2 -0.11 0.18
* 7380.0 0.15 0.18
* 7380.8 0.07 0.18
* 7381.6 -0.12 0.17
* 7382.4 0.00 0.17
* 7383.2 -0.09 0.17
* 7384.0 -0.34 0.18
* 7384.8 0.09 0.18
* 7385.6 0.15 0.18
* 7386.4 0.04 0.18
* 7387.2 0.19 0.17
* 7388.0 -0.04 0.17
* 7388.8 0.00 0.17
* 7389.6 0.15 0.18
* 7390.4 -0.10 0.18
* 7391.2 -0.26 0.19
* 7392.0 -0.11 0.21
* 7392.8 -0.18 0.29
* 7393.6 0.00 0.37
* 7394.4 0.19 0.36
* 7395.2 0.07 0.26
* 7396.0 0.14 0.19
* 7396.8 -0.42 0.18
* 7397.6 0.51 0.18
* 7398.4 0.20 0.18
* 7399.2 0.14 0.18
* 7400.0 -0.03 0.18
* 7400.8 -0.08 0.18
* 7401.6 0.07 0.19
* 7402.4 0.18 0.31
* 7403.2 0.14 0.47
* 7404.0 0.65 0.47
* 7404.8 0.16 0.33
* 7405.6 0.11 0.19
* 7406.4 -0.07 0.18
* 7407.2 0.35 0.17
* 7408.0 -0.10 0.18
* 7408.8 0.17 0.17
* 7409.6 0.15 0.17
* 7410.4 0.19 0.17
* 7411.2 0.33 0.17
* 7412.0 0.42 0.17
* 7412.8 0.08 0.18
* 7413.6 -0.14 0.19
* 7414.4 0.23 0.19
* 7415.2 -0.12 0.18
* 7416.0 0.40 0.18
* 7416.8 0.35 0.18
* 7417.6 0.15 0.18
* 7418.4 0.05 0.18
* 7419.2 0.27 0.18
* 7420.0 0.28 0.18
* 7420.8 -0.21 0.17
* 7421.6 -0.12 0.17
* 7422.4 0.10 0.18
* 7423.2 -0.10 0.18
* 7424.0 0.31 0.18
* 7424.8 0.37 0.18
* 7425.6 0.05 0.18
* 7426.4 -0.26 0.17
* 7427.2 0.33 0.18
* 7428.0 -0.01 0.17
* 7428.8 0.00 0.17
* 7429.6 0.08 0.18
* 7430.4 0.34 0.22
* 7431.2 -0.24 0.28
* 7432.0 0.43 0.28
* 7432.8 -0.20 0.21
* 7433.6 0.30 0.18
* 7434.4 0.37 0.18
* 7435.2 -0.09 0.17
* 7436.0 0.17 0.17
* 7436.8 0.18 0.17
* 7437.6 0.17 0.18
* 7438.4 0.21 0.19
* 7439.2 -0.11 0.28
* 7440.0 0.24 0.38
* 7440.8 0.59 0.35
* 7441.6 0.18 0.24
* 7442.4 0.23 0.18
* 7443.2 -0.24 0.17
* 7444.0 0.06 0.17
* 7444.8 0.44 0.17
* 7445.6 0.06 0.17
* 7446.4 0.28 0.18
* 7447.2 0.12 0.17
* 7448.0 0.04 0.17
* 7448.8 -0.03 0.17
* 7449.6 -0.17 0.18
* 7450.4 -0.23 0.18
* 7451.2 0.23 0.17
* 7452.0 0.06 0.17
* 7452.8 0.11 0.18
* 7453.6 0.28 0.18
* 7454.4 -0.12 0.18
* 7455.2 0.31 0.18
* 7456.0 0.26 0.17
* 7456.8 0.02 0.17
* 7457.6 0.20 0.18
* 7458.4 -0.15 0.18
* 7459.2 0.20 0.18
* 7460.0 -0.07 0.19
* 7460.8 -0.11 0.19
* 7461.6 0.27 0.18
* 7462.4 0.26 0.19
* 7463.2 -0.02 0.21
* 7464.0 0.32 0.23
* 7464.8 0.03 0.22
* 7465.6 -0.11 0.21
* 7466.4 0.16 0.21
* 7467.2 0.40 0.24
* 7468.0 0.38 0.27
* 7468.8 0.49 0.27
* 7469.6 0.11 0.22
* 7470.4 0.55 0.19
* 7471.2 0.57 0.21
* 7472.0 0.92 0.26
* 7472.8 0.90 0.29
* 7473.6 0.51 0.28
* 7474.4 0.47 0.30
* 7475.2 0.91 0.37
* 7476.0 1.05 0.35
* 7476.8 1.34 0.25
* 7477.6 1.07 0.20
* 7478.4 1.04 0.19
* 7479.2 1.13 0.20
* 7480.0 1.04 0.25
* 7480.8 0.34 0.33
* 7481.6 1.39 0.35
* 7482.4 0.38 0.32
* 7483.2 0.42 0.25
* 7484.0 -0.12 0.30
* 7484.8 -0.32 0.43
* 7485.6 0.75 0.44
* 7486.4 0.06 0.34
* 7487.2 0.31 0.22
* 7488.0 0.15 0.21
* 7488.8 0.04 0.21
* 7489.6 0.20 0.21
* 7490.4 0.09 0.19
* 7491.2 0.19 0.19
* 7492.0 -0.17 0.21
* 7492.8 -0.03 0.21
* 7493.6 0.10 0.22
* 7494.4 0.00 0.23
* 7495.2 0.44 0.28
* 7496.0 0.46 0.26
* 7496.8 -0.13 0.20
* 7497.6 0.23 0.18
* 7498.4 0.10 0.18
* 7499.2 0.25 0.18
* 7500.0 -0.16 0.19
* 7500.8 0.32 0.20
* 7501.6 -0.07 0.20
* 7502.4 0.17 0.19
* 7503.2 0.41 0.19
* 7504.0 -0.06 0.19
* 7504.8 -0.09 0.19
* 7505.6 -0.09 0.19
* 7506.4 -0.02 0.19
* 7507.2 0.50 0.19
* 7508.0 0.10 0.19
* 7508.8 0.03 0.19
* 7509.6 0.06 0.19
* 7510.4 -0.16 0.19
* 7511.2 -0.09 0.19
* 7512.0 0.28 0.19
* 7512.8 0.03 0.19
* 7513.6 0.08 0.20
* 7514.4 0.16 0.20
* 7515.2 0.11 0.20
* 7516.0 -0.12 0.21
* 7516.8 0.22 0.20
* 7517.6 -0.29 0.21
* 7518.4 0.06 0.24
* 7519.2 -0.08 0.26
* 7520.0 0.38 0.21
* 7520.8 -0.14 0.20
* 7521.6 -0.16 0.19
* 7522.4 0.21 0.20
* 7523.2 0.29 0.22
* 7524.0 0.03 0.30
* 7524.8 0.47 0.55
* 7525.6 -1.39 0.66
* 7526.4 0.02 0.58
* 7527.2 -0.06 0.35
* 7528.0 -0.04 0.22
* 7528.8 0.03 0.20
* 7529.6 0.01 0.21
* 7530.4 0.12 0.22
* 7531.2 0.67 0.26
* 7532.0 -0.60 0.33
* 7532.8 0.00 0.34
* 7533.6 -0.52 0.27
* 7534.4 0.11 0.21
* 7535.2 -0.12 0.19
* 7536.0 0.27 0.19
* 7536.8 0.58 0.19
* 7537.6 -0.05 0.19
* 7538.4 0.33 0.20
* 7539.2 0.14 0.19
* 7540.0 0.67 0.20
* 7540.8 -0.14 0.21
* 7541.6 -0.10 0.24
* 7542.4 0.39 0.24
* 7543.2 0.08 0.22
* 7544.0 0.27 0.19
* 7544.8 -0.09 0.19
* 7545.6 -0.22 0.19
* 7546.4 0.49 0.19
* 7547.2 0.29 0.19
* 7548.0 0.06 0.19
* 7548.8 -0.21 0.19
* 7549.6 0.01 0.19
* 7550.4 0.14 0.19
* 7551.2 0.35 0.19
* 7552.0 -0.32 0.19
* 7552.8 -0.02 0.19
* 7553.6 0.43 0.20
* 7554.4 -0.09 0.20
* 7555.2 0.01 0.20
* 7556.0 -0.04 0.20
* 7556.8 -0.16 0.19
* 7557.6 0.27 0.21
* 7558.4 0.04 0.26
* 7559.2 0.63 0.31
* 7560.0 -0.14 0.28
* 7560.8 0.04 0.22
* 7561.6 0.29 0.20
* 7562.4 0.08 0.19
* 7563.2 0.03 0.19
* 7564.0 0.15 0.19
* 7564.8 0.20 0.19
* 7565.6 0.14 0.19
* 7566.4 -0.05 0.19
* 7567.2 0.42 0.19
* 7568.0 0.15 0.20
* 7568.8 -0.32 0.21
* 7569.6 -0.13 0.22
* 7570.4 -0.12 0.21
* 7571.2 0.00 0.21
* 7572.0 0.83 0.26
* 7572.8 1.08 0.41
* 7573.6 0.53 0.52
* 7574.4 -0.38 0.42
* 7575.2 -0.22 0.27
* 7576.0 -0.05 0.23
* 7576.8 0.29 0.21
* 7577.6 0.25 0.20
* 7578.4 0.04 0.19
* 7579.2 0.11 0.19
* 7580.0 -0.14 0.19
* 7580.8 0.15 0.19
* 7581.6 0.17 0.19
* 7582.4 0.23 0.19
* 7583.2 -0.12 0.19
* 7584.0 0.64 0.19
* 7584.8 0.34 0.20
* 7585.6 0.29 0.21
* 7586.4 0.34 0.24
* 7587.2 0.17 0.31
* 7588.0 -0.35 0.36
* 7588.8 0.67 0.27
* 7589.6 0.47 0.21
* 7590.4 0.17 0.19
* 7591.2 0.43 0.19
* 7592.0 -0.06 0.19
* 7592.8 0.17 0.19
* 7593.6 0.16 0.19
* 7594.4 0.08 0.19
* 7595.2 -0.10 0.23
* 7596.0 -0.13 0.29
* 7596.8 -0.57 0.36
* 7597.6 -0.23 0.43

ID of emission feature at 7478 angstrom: [O II]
